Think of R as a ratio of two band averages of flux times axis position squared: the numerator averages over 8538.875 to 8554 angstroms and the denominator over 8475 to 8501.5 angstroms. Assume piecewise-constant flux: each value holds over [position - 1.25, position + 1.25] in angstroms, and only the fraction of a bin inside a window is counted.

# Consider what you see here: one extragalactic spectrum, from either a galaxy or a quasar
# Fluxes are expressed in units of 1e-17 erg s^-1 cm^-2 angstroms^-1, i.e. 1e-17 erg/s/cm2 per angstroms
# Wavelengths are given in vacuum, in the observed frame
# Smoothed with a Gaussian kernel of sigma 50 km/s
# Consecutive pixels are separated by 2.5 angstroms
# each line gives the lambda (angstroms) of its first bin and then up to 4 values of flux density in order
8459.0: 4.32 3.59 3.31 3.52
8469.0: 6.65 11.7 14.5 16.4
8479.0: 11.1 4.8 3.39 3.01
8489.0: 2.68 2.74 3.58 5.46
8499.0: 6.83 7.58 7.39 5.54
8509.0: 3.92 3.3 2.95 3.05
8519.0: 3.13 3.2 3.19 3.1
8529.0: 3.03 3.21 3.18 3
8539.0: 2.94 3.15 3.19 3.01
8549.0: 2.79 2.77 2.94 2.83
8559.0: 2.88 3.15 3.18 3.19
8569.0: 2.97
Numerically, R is 0.5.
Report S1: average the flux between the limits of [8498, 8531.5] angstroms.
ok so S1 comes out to 4.26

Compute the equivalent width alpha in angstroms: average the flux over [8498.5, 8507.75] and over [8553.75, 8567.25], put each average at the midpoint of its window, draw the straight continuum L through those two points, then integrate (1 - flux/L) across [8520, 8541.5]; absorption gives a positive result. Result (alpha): 8.1 angstroms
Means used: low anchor 6.84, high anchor 3.03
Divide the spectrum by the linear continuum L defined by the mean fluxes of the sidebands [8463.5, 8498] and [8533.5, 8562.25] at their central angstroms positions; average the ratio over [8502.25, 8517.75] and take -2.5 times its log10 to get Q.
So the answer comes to 0.16 mag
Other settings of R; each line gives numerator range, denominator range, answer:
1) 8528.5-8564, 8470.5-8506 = 0.43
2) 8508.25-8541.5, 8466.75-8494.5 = 0.44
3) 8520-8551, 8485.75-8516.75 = 0.68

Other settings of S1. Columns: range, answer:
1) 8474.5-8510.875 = 6.16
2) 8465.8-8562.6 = 4.75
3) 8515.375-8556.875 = 3.05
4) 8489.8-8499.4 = 4.37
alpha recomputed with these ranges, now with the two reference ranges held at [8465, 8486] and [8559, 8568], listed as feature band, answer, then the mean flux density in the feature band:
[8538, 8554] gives 4.75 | 2.97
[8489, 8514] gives 7.53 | 4.92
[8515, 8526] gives 5.10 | 3.14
